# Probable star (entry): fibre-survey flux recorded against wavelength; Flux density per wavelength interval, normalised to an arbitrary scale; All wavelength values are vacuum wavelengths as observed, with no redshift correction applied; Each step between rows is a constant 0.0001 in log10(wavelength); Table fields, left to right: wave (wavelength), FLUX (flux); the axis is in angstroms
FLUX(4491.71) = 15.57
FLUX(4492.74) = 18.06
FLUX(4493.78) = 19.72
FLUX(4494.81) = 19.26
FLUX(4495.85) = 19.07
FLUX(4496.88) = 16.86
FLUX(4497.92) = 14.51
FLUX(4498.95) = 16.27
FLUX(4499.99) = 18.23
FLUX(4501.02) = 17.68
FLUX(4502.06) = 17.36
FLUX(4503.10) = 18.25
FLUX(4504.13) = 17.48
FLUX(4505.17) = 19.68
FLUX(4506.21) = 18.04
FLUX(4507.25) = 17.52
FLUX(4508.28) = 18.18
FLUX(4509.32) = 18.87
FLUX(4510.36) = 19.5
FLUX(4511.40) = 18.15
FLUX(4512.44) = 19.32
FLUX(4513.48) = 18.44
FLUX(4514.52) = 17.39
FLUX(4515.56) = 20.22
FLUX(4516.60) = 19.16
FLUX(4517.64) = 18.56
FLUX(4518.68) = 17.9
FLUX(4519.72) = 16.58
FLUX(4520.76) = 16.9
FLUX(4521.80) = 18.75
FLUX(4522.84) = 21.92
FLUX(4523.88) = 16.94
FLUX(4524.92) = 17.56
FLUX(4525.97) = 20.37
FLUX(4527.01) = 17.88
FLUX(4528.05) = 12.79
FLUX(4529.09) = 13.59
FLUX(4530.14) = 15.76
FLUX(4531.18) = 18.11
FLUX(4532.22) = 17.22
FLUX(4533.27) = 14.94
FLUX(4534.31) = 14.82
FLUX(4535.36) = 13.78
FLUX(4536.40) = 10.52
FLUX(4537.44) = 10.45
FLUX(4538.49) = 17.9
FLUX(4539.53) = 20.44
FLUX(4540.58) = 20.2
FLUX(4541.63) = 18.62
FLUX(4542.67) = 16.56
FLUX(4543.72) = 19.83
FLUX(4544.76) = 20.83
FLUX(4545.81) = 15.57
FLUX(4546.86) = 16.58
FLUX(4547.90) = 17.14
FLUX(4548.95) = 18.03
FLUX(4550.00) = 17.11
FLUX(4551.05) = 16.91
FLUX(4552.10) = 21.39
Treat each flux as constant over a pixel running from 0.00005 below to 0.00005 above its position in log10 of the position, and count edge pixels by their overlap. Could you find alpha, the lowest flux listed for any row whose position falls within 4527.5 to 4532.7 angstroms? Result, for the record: 12.79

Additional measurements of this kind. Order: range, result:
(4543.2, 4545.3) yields 19.83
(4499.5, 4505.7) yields 17.36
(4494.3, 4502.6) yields 14.51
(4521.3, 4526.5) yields 16.94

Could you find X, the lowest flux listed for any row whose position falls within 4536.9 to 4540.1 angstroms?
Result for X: 10.45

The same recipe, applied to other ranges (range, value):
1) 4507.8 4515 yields 17.39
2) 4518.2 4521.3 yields 16.58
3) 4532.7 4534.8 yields 14.82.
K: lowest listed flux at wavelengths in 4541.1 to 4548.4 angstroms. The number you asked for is 15.57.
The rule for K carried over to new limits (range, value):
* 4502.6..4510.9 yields 17.48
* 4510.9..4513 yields 18.15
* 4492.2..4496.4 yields 18.06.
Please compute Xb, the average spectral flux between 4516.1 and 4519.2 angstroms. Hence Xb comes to 18.5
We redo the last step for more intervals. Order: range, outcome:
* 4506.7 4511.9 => 18.4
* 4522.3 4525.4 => 18.9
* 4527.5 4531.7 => 15.1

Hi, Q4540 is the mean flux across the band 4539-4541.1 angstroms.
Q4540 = 20.3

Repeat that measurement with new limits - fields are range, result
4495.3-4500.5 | 17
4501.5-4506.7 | 18.1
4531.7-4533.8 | 16.1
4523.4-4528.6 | 17.1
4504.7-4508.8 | 18.3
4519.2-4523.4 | 18.5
